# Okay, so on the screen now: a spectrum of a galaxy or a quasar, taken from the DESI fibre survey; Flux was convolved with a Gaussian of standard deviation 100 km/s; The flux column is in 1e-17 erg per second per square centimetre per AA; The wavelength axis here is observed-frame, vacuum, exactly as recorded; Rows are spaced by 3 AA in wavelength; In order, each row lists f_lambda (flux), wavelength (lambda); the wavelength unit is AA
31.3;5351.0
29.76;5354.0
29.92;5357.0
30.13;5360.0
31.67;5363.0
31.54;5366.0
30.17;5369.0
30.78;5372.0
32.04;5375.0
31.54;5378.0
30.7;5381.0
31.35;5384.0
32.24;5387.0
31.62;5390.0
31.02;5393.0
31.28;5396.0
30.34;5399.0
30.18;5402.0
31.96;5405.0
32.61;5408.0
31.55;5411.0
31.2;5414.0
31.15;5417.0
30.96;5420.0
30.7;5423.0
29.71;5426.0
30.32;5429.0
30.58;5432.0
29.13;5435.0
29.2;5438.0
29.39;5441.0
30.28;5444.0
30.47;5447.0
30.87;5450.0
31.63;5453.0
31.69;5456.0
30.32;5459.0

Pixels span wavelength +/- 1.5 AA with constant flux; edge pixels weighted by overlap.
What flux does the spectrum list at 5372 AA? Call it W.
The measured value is 30.78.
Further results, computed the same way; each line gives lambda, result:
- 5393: 31.02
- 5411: 31.55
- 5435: 29.13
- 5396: 31.28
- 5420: 30.96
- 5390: 31.62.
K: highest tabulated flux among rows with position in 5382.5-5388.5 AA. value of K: 32.24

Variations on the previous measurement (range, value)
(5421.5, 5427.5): 30.7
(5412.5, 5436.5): 31.2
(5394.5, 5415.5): 32.61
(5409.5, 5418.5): 31.55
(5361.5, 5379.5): 32.04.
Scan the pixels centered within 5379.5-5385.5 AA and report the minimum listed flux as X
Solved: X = 30.7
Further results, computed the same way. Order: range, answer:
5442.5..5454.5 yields 30.28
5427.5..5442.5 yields 29.13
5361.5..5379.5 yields 30.17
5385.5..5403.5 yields 30.18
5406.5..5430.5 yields 29.71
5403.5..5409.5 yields 31.96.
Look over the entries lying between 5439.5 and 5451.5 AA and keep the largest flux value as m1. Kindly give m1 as 30.87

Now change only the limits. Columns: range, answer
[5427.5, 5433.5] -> 30.58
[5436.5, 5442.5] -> 29.39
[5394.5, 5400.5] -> 31.28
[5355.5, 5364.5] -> 31.67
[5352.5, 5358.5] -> 29.92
